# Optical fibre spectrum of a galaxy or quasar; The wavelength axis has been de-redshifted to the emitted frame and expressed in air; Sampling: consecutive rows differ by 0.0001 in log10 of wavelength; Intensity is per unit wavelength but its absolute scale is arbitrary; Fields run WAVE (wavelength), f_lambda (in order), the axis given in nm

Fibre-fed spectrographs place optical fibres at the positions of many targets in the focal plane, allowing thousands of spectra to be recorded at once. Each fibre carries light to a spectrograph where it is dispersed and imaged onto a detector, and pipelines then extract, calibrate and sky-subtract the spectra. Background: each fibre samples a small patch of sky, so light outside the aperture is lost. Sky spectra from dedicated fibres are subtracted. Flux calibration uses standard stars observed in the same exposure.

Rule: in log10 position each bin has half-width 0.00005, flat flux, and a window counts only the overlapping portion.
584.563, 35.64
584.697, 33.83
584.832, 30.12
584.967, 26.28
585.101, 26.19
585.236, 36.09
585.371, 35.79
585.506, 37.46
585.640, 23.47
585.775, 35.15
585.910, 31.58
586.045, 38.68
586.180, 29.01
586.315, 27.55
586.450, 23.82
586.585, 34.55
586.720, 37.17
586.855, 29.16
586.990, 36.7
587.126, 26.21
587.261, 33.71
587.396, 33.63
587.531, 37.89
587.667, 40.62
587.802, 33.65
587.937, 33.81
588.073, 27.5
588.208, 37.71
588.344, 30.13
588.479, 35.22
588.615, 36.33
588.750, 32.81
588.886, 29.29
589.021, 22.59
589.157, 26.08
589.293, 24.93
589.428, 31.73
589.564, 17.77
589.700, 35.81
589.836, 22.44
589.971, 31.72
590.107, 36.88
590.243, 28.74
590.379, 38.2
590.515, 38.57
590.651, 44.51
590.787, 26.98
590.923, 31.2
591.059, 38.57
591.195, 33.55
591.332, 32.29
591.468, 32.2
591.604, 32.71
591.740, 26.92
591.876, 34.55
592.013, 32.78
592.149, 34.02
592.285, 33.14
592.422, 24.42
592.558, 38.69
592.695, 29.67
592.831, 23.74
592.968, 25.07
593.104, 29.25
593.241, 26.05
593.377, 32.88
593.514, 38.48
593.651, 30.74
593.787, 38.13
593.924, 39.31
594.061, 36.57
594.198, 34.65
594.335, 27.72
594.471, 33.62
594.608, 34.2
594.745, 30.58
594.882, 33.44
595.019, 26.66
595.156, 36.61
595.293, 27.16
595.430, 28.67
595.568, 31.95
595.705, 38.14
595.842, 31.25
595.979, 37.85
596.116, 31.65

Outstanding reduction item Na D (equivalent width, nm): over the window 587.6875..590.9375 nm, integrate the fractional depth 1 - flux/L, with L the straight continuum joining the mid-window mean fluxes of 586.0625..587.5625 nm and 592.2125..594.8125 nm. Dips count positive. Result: 0.032 nm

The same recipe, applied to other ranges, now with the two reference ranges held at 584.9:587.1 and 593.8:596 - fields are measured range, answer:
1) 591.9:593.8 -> 0.095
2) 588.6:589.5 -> 0.098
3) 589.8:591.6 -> -0.072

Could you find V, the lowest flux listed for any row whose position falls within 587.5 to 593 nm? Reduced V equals 17.77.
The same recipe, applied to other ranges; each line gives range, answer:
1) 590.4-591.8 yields 26.92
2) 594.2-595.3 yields 26.66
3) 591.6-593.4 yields 23.74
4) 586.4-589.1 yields 22.59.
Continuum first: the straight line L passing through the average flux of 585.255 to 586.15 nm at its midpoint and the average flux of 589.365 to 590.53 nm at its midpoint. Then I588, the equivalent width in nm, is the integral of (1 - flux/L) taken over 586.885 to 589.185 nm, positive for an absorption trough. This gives -0.032 nm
